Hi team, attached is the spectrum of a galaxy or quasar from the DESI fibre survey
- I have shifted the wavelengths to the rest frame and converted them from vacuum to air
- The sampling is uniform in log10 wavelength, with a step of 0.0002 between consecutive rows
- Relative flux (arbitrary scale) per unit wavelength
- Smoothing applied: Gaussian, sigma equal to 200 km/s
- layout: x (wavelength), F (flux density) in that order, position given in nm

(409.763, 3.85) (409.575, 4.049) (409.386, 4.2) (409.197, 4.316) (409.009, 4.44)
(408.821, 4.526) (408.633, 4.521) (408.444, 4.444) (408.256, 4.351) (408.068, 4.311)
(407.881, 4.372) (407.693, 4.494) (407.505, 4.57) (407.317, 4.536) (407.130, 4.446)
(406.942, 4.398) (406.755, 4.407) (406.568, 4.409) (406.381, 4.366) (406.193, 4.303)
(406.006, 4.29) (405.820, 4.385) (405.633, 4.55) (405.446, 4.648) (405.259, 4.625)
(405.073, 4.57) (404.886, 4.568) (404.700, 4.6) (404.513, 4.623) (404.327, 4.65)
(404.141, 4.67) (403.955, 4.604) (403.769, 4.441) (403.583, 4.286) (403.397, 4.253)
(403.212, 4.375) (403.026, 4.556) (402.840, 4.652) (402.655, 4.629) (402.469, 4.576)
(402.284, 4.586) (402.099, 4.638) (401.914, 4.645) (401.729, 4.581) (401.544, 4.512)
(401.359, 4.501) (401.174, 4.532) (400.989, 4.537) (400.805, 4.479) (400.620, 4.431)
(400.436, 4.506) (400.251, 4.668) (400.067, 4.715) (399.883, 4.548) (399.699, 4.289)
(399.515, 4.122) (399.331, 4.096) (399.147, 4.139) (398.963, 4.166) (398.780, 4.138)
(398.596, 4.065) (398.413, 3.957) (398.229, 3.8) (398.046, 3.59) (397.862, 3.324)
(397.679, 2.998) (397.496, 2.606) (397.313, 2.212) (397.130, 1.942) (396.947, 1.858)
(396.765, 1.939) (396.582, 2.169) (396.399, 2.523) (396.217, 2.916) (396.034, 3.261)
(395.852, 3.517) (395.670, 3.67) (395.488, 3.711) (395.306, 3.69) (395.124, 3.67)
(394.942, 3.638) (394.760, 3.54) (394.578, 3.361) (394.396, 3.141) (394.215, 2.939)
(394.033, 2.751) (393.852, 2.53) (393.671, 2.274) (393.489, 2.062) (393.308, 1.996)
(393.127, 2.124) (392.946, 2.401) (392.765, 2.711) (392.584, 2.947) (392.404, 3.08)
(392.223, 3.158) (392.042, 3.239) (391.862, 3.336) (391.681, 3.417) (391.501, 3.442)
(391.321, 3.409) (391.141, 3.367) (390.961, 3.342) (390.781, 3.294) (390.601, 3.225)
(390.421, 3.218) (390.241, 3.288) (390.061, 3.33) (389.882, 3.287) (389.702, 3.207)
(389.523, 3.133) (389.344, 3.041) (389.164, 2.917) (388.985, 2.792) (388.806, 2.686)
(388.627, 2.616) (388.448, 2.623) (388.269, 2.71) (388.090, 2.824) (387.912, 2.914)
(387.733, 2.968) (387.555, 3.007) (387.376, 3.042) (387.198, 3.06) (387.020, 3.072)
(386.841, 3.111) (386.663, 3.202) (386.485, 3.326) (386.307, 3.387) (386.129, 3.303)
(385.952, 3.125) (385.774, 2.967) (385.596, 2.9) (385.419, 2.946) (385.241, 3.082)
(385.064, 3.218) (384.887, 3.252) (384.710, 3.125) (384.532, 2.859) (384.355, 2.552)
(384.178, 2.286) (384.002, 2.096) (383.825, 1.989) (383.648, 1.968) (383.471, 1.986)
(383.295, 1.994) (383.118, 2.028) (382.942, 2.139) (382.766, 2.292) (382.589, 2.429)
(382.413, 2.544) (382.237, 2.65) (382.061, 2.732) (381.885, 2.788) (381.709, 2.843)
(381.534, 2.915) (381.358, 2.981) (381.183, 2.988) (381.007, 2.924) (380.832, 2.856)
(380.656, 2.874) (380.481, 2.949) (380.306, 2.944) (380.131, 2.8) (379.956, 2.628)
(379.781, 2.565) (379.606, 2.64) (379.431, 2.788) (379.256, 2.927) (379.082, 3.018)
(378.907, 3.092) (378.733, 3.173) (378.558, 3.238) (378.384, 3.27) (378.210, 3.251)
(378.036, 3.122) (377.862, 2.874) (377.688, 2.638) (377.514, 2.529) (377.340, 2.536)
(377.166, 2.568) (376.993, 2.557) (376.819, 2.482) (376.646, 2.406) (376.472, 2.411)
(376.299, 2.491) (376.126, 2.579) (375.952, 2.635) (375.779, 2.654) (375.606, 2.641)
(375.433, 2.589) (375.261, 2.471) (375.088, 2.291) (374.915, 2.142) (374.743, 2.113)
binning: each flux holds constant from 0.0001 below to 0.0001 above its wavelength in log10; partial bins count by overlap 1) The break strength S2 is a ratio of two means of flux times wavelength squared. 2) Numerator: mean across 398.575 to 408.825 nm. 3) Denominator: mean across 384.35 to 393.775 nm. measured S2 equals 1.6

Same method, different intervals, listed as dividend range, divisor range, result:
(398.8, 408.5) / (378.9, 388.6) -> 1.78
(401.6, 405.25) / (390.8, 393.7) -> 1.65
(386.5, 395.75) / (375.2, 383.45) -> 1.20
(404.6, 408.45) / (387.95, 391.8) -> 1.56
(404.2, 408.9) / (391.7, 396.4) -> 1.58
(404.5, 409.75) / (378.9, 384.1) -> 1.94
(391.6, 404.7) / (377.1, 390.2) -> 1.40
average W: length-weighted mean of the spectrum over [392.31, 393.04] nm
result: 2.78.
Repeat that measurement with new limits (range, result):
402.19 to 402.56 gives 4.59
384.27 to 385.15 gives 3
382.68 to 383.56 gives 2.09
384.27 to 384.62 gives 2.71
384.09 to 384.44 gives 2.42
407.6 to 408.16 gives 4.4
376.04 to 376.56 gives 2.49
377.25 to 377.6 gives 2.53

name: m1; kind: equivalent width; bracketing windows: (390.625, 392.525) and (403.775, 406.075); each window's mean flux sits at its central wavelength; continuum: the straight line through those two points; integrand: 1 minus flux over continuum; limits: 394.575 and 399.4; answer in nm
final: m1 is 0.69 nm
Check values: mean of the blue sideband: 3.3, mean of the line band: 3.27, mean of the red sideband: 4.56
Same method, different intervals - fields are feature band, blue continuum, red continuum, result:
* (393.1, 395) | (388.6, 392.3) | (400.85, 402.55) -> 0.457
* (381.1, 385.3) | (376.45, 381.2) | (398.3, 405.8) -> 0.757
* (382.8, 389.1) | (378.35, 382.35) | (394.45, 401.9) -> 0.740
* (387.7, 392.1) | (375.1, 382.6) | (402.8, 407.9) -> 0.481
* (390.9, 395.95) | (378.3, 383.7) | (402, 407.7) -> 0.775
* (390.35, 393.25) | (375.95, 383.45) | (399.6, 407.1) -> 0.428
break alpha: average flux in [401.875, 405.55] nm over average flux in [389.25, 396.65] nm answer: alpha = 1.5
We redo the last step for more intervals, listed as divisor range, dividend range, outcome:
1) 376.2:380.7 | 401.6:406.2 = 1.62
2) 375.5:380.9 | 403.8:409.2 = 1.61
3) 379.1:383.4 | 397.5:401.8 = 1.56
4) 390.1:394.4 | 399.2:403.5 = 1.53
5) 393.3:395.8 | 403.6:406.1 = 1.46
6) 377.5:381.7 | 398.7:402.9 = 1.53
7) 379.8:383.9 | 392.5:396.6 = 1.15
